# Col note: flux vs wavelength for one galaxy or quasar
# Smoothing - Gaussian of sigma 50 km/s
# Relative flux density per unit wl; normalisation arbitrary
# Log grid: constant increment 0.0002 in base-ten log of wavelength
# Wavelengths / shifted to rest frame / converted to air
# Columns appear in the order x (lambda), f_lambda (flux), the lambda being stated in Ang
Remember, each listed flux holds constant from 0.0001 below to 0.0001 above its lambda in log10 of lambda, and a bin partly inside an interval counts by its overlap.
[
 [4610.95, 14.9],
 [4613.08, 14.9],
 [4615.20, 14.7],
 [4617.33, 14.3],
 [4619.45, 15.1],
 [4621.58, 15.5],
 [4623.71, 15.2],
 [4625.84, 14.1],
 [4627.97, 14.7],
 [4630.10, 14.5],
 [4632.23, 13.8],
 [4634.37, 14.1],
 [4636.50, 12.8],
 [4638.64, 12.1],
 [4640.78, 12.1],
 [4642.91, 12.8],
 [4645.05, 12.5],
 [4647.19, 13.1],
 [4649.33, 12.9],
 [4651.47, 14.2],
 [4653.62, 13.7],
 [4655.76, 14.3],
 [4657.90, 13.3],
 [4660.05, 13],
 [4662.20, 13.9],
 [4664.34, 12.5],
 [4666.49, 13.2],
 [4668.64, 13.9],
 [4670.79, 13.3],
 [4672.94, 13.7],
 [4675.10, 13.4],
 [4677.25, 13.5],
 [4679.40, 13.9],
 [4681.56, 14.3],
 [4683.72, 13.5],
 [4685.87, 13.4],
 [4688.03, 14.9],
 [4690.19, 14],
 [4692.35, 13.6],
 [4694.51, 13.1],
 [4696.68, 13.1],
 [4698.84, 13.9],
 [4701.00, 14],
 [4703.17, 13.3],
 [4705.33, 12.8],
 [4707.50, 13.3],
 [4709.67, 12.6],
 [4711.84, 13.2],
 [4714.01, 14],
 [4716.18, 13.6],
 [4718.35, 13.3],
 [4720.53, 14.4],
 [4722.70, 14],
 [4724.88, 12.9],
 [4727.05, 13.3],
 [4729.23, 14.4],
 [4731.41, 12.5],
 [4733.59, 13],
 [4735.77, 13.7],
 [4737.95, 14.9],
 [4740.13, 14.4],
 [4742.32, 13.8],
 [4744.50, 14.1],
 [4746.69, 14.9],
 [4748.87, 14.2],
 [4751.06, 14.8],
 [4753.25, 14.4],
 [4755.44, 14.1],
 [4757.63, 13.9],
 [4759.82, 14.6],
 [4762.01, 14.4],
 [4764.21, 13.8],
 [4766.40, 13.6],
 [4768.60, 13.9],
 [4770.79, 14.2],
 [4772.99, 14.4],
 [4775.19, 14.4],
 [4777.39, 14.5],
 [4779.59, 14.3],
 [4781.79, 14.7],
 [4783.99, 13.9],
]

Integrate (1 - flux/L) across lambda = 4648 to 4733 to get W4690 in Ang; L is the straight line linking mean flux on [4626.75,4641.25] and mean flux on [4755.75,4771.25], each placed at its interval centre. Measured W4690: 1.3 Ang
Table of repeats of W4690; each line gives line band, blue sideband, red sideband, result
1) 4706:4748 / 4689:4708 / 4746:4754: 1.15 Ang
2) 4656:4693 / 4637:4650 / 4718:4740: -1.82 Ang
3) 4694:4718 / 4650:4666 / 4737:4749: 1.13 Ang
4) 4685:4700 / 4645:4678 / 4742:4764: 0.01 Ang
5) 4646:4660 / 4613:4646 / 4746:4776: 0.45 Ang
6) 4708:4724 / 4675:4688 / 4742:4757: 0.58 Ang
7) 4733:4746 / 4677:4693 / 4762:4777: -0.02 Ang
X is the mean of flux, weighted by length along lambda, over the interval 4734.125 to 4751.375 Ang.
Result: 14.3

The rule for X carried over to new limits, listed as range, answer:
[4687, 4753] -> 13.7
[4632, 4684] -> 13.3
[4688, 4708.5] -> 13.5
